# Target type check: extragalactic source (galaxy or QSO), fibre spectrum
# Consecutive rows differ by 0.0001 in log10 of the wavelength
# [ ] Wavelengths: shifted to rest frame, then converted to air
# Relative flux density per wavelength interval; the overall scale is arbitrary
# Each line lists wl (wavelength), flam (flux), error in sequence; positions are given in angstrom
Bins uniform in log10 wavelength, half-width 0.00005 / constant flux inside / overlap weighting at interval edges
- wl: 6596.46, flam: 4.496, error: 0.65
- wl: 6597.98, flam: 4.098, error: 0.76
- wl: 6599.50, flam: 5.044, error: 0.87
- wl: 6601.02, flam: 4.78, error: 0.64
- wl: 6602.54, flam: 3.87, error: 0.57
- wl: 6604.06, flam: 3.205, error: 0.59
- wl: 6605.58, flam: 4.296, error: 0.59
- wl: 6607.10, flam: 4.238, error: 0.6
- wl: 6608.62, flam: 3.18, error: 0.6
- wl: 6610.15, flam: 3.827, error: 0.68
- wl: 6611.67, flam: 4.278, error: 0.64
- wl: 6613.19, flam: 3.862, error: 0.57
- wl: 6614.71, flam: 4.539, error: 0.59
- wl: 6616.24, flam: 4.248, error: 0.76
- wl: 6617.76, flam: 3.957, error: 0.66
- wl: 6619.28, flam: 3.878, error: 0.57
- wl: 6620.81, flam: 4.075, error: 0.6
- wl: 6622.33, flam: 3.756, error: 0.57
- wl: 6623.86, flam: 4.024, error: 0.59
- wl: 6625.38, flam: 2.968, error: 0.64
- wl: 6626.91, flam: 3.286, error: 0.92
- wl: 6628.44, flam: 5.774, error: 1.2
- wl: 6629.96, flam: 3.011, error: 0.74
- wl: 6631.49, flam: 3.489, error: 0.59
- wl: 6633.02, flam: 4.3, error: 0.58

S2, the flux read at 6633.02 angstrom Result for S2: 4.3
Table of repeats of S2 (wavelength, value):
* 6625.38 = 2.968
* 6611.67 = 4.278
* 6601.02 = 4.78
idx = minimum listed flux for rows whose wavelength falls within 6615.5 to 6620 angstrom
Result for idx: 3.878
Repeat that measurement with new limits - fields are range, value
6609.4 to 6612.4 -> 3.827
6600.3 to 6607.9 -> 3.205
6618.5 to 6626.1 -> 2.968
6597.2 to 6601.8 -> 4.098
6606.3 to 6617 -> 3.18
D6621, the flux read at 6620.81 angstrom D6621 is 4.075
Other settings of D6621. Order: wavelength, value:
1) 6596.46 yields 4.496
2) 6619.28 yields 3.878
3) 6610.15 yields 3.827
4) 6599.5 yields 5.044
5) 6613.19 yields 3.862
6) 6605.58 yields 4.296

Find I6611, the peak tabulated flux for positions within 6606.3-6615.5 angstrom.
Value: 4.539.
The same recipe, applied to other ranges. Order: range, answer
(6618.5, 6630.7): 5.774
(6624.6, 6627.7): 3.286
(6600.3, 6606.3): 4.78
